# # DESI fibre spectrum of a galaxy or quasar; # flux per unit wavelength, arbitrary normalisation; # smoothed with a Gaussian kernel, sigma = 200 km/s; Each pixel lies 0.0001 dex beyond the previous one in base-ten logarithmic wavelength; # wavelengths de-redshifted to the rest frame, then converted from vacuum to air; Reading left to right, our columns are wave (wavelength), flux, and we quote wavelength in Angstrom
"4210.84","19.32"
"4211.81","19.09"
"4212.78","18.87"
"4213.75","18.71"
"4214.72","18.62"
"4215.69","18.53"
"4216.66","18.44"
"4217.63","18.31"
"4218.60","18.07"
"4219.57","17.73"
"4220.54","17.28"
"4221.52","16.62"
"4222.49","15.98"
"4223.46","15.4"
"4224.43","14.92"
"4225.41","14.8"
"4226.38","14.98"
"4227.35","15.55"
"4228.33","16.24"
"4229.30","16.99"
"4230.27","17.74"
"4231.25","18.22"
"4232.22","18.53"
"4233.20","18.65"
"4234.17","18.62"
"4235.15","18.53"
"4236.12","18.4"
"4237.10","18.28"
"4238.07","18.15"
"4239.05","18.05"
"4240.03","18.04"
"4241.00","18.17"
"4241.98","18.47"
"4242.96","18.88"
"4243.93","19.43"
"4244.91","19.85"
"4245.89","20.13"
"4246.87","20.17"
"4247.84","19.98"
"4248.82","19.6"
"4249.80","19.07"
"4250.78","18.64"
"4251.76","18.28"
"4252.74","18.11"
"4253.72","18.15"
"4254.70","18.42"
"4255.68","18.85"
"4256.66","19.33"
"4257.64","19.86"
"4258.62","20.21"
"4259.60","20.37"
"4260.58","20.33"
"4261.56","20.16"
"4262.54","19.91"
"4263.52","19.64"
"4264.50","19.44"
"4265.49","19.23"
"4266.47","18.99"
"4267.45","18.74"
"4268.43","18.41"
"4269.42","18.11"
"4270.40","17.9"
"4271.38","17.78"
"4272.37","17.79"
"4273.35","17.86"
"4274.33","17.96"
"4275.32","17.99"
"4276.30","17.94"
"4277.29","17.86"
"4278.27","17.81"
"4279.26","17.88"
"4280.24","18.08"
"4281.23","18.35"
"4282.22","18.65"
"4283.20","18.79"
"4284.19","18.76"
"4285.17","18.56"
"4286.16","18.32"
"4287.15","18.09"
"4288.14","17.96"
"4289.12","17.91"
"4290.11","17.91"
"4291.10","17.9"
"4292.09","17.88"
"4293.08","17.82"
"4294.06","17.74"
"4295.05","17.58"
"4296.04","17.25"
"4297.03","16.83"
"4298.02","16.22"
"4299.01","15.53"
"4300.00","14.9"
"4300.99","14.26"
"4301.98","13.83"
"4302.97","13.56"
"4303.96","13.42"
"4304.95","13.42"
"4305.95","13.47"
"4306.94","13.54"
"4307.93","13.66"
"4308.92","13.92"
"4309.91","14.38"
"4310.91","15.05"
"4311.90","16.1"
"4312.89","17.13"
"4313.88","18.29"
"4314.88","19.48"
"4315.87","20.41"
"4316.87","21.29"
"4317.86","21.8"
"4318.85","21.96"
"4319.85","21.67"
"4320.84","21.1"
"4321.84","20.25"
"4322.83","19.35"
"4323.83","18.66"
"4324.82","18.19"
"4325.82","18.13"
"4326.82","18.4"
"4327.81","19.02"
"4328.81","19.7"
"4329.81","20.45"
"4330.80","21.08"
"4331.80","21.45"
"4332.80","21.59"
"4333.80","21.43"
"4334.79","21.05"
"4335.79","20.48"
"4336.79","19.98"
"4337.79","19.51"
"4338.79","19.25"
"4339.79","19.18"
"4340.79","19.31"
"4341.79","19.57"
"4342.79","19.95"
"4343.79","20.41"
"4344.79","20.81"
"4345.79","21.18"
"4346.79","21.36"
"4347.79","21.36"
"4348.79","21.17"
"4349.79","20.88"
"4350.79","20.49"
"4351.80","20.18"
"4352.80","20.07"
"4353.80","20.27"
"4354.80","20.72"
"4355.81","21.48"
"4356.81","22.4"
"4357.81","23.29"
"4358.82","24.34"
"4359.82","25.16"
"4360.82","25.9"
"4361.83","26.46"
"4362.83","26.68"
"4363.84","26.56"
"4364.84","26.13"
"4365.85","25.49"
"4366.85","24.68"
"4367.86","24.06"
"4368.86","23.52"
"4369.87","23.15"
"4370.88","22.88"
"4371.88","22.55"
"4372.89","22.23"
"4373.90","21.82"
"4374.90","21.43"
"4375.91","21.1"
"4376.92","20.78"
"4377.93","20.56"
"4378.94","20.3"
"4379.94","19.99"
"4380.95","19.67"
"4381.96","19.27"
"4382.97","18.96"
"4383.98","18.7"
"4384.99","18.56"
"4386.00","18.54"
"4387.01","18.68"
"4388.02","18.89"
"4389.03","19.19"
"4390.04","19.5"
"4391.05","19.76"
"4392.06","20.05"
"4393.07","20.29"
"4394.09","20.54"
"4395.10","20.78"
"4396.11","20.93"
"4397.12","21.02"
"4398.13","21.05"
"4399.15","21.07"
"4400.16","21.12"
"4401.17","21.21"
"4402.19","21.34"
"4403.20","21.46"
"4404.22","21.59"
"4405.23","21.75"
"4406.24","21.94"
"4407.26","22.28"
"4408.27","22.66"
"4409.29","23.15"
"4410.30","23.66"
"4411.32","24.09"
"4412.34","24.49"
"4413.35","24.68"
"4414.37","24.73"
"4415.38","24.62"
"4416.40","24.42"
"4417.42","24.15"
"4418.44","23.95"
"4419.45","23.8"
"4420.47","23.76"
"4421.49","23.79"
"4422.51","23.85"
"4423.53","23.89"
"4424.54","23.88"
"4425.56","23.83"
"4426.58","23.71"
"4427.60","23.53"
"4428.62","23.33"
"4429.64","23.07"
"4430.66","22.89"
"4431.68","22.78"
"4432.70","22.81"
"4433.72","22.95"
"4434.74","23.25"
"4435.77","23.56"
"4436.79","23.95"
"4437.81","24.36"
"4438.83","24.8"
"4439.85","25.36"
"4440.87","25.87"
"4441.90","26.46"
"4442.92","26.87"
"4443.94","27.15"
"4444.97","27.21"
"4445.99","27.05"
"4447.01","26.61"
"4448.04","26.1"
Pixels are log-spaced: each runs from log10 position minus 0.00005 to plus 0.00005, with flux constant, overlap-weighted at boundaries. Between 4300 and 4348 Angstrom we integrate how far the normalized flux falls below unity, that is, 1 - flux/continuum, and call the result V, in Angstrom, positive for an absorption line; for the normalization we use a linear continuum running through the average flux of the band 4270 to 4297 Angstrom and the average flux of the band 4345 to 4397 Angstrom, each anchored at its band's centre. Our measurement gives 2.8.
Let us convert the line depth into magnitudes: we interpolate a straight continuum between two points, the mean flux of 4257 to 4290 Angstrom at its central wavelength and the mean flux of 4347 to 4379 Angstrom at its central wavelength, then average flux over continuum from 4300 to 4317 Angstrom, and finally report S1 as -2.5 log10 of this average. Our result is 0.30 mag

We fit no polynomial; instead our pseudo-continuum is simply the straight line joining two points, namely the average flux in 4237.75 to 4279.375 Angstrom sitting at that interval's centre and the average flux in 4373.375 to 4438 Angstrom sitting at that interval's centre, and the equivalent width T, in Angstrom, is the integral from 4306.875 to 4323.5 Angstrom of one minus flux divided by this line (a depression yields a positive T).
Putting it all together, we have 1.4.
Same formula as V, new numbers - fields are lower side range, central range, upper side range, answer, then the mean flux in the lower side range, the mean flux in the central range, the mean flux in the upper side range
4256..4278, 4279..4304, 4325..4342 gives 2.8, 18.9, 17.1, 19.9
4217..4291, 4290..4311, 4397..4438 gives 4.5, 18.3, 15.4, 23.1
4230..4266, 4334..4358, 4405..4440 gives 1.2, 19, 20.6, 23.6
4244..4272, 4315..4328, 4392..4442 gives 0.4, 19.2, 20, 23.1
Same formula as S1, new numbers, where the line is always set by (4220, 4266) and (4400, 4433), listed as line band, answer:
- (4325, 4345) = 0.05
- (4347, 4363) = -0.05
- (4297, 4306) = 0.35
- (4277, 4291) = 0.08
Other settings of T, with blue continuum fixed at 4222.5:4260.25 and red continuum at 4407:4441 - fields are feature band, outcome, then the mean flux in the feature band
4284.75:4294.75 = 0.9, 18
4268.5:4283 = 1.0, 18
